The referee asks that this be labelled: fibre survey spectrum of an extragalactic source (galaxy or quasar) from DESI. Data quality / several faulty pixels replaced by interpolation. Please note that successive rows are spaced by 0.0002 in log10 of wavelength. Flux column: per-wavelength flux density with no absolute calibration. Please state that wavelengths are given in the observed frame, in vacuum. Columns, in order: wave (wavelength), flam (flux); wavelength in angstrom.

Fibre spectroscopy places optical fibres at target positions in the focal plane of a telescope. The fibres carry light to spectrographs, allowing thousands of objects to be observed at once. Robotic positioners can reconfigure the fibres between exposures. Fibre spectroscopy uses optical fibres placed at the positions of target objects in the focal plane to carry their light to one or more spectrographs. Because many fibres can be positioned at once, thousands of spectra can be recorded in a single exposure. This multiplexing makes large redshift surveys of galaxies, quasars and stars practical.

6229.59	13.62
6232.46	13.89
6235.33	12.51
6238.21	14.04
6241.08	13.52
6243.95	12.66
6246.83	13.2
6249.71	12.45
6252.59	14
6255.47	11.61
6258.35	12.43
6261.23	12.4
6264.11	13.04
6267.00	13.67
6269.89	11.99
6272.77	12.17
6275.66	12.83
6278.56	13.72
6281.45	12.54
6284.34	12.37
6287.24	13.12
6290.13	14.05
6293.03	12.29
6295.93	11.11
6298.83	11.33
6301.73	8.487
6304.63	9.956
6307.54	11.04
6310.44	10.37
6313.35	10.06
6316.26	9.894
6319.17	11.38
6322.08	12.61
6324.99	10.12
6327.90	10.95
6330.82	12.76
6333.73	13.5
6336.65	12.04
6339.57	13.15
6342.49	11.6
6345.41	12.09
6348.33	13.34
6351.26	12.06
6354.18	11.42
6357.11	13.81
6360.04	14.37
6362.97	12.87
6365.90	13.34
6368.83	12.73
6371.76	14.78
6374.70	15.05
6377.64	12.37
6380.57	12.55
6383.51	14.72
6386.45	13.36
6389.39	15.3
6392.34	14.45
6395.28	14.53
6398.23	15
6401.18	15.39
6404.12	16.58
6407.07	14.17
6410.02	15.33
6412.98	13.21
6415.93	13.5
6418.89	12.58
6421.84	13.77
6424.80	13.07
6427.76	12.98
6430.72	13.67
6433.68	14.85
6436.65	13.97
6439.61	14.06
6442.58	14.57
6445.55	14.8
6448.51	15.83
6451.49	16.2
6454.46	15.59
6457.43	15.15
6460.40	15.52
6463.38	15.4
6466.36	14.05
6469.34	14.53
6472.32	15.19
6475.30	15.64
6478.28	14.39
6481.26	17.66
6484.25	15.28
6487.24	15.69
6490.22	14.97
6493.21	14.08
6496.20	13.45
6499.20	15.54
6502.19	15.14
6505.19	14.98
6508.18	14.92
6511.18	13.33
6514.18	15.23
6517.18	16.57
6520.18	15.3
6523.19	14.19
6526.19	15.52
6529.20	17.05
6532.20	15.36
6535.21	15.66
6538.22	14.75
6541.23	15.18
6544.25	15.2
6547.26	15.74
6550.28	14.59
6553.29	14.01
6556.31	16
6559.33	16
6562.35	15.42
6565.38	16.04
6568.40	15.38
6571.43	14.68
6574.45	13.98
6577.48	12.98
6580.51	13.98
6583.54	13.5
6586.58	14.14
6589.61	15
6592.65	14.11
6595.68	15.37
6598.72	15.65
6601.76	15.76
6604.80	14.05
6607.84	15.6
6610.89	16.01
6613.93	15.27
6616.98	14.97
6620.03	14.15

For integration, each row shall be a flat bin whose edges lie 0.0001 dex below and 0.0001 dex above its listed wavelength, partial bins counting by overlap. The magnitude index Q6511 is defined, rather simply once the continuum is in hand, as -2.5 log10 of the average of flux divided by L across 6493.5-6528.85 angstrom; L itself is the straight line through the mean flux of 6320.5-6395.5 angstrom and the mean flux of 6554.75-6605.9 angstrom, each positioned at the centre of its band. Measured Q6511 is -0.05 mag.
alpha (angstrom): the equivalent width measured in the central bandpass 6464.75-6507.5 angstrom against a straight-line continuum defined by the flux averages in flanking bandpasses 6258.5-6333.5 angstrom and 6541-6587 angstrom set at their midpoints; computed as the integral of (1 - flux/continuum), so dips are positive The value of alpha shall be -3.41 angstrom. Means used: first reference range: 11.8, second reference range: 14.8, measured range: 15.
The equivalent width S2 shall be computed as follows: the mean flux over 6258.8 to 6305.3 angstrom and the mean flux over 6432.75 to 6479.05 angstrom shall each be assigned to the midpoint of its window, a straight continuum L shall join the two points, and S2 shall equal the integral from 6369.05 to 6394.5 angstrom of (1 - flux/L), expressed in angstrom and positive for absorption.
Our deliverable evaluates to -0.4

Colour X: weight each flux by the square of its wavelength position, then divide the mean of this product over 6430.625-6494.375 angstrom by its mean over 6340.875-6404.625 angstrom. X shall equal 1.13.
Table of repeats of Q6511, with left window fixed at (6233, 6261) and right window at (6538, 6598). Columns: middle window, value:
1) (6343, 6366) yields 0.06 mag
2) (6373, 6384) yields 0.01 mag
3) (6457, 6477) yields -0.06 mag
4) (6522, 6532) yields -0.07 mag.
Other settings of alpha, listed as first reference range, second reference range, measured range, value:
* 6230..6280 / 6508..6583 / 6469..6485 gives -1.0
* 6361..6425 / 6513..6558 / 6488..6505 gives 0.3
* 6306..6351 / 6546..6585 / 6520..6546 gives -1.8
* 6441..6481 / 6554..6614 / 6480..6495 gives -0.3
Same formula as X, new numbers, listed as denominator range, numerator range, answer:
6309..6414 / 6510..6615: 1.22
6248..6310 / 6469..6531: 1.34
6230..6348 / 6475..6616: 1.34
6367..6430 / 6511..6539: 1.14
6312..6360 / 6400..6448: 1.21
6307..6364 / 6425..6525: 1.30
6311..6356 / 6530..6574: 1.39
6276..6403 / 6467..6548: 1.27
